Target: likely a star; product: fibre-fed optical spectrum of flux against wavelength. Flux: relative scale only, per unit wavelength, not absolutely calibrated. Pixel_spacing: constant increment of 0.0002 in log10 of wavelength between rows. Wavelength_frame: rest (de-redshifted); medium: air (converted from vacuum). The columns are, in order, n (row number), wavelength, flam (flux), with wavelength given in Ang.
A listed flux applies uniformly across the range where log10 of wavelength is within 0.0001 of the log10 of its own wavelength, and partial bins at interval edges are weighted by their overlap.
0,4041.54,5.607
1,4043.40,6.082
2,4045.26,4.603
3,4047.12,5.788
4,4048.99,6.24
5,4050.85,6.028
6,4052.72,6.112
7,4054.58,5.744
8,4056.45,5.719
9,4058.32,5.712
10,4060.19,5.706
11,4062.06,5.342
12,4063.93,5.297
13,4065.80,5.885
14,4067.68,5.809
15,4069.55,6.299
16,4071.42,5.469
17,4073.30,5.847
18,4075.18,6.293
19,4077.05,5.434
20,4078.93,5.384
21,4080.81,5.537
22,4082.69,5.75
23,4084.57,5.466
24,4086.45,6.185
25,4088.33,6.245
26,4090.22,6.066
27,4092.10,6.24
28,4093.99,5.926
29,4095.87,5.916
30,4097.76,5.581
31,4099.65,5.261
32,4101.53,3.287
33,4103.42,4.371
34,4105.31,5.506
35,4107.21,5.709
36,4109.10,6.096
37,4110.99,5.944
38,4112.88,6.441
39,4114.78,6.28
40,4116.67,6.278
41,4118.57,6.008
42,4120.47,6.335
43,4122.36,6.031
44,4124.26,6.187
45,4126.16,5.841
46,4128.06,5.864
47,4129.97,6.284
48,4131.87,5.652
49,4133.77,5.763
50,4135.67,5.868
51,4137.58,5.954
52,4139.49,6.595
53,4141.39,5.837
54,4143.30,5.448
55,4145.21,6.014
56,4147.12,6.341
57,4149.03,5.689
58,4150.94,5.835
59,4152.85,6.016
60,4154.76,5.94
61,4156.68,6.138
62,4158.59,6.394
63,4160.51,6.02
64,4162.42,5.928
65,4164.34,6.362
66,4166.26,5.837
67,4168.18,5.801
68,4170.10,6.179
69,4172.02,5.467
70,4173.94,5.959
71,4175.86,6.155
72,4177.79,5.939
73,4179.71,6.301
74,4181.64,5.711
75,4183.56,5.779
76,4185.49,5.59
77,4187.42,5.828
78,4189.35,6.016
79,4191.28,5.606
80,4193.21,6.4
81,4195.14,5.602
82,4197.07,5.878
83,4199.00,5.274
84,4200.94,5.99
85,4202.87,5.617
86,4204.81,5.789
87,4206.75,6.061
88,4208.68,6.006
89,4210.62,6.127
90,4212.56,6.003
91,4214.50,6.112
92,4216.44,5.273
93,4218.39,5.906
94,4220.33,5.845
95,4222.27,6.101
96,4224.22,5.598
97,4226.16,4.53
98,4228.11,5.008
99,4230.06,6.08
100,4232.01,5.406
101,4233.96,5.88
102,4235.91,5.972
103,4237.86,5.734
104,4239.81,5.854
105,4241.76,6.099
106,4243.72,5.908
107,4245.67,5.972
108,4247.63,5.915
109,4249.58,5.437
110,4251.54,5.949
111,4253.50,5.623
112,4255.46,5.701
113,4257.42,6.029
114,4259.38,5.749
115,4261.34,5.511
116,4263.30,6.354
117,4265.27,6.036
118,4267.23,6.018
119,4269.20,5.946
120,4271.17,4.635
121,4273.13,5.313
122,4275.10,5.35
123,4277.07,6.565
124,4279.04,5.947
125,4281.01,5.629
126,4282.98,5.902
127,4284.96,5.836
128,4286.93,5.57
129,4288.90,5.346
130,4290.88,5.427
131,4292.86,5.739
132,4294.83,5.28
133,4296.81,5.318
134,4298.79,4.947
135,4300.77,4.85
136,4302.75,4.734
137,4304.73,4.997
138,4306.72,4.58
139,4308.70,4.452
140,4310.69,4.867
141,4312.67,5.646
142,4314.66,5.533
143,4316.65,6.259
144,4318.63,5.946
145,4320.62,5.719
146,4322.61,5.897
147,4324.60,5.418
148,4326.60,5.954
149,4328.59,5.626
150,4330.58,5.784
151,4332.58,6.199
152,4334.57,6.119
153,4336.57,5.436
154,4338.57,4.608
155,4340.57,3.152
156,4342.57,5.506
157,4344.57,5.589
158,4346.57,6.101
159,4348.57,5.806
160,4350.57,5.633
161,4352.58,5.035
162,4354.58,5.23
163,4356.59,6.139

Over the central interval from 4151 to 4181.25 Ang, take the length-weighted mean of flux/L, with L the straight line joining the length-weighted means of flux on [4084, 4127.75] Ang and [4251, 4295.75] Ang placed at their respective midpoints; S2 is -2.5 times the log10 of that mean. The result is -0.05 mag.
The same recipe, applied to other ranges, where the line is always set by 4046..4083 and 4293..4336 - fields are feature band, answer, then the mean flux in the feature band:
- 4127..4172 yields -0.06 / 5.98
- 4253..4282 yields -0.05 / 5.76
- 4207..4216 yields -0.08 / 6.02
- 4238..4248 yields -0.08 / 5.93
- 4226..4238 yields 0.00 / 5.56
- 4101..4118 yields 0.02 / 5.61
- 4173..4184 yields -0.07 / 5.98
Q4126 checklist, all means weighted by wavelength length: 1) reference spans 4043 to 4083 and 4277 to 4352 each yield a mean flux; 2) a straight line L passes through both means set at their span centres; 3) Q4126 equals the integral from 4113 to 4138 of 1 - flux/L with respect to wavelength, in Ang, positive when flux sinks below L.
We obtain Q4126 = -1.7 Ang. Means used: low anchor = 5.73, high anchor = 5.46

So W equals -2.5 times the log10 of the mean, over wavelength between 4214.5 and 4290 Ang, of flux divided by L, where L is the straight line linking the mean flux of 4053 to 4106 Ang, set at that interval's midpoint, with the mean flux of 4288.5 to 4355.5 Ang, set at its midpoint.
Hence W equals -0.05 mag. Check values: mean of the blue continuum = 5.62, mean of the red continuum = 5.38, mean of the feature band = 5.73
